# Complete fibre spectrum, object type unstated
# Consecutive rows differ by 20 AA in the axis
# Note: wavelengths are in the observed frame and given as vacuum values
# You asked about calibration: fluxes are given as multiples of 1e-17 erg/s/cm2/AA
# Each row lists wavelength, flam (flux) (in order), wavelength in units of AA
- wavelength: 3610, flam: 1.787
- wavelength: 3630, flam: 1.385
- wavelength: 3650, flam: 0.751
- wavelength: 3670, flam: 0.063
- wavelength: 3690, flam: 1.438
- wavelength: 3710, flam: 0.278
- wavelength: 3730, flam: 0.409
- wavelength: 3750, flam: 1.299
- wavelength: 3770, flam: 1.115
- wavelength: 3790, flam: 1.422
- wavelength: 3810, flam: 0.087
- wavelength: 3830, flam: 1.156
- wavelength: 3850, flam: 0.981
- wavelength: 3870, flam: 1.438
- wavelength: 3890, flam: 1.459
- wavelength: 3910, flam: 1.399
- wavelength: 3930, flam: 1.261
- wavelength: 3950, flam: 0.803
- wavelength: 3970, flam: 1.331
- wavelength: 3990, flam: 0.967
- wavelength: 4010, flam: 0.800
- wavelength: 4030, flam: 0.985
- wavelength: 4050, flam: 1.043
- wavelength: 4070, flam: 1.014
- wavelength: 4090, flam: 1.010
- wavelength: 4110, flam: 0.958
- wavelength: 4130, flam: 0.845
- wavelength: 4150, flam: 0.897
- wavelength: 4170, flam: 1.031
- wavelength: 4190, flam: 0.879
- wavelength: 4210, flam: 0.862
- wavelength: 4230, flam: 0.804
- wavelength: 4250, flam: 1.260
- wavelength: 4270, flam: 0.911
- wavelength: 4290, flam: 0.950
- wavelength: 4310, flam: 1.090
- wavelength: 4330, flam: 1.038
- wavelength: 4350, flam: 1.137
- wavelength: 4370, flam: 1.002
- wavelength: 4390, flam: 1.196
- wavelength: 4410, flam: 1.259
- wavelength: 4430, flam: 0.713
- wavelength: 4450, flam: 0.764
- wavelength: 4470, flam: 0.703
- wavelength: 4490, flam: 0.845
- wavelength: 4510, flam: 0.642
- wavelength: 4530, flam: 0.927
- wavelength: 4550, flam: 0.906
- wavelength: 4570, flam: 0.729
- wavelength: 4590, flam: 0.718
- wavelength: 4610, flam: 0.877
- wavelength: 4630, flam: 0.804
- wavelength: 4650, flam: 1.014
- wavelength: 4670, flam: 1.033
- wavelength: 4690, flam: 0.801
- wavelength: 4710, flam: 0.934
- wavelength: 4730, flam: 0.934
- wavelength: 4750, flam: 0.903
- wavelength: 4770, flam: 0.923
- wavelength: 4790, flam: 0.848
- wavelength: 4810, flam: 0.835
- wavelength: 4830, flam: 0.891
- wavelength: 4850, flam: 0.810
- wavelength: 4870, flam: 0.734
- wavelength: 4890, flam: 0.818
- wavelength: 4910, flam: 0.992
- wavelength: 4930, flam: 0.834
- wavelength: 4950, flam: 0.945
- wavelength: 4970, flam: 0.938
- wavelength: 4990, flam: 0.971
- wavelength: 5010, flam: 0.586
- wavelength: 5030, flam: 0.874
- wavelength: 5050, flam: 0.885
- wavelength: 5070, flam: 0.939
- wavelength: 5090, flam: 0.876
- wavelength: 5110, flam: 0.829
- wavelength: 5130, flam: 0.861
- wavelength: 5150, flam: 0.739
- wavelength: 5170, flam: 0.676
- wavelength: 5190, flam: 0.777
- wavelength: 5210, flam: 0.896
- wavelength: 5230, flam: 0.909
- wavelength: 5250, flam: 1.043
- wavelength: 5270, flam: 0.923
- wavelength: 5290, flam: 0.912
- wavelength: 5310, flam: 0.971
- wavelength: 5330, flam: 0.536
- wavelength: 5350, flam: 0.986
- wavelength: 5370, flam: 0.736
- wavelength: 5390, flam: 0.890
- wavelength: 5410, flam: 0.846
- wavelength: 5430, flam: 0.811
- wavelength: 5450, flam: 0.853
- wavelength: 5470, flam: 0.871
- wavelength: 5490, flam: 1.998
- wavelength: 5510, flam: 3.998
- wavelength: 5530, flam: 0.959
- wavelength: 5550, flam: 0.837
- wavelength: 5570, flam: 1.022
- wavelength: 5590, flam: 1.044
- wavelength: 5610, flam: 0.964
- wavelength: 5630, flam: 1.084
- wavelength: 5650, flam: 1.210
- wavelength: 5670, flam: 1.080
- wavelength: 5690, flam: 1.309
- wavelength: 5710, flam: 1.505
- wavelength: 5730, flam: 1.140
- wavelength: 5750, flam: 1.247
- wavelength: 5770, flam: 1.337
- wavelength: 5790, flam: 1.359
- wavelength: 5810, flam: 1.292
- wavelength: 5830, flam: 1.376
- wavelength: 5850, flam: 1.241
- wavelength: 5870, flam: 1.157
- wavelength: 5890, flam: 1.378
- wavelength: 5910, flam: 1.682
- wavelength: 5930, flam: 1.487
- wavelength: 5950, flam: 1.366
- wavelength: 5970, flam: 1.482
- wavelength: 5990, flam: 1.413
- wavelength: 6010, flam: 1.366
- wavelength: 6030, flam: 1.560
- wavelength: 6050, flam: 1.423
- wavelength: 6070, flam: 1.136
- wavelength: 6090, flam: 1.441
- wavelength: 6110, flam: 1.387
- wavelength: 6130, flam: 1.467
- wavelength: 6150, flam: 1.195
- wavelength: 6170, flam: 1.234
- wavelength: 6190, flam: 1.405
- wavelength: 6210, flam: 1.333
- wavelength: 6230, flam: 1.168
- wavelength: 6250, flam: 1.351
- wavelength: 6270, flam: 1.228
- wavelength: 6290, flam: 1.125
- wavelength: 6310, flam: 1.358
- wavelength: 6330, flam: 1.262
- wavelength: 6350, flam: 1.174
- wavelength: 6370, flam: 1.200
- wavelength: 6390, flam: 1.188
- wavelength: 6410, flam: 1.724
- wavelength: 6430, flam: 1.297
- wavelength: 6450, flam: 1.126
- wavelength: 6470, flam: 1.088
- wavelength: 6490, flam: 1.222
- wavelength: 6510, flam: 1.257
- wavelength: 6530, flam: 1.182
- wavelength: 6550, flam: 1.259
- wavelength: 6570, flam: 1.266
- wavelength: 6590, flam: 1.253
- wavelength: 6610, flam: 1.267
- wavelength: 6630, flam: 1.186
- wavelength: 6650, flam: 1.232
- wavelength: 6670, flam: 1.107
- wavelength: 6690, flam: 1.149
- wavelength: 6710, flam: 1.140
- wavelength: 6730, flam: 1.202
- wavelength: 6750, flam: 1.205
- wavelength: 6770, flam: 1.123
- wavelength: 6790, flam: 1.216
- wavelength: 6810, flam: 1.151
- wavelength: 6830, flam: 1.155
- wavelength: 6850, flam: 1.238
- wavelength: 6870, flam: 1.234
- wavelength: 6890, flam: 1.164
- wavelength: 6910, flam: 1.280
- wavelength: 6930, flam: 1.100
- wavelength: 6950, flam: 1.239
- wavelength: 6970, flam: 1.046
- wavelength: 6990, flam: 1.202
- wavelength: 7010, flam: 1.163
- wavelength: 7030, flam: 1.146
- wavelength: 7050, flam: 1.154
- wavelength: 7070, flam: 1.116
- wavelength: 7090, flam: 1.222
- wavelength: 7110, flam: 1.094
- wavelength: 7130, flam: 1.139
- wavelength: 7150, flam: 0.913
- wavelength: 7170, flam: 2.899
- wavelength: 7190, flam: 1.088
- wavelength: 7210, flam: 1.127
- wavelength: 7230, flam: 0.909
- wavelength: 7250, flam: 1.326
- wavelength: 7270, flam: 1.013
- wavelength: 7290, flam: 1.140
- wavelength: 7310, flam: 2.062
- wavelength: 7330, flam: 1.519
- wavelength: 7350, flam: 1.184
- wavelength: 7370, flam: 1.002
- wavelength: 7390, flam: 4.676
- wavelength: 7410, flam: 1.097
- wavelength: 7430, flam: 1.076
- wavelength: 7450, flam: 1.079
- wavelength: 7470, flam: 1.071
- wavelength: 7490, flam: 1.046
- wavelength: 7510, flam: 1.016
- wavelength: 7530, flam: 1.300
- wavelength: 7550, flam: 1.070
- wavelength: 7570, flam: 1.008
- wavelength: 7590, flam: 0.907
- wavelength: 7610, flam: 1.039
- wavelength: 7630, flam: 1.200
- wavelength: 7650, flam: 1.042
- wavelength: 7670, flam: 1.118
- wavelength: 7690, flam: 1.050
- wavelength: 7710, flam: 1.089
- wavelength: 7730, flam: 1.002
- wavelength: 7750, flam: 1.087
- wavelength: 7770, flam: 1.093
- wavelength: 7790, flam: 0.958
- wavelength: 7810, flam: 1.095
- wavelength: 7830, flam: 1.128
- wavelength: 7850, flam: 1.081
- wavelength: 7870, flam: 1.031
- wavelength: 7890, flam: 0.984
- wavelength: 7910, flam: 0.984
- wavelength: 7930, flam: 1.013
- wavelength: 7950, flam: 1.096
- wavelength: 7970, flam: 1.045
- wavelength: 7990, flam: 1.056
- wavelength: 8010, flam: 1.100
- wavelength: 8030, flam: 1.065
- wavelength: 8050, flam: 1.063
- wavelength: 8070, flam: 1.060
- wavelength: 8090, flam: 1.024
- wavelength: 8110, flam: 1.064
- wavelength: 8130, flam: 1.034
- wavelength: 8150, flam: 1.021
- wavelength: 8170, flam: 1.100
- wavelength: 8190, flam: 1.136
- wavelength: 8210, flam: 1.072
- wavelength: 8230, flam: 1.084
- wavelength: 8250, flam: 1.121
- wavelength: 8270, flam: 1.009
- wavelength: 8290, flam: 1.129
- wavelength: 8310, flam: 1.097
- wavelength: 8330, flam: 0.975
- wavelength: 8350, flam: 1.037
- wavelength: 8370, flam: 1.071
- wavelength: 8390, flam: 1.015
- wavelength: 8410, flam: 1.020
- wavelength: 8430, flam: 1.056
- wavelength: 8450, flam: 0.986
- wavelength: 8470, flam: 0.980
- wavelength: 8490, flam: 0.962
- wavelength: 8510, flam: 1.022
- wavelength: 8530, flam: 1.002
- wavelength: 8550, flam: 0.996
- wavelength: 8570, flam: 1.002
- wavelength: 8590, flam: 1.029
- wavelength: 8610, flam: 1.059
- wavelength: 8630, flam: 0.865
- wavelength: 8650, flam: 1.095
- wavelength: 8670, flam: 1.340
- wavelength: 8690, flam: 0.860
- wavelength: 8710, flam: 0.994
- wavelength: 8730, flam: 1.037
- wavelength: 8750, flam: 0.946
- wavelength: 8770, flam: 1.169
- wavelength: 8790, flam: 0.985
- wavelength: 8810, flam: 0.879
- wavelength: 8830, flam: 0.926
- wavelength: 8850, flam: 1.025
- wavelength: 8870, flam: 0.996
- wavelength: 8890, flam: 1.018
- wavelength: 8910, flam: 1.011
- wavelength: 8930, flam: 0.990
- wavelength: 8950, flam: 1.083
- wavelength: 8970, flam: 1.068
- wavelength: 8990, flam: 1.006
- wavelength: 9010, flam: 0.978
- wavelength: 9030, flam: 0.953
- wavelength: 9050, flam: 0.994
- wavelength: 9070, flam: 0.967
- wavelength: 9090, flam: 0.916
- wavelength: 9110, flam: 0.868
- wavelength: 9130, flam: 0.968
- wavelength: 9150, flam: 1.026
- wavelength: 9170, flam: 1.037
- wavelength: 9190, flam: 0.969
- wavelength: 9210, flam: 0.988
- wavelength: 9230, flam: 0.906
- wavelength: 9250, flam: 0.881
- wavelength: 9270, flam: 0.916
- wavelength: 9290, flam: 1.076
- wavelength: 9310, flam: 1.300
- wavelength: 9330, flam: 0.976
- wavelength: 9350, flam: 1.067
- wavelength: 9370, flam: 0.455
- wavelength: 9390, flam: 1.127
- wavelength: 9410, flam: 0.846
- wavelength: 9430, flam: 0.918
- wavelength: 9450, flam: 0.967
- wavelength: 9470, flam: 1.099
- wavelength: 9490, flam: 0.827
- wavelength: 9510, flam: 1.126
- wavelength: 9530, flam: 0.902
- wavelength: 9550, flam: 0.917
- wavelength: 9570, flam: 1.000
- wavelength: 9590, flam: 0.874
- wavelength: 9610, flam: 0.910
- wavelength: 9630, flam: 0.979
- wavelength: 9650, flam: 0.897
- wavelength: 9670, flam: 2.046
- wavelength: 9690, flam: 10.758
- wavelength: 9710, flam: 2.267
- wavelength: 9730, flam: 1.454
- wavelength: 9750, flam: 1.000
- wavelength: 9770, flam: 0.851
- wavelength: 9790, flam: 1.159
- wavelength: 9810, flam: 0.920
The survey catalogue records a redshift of 0.48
